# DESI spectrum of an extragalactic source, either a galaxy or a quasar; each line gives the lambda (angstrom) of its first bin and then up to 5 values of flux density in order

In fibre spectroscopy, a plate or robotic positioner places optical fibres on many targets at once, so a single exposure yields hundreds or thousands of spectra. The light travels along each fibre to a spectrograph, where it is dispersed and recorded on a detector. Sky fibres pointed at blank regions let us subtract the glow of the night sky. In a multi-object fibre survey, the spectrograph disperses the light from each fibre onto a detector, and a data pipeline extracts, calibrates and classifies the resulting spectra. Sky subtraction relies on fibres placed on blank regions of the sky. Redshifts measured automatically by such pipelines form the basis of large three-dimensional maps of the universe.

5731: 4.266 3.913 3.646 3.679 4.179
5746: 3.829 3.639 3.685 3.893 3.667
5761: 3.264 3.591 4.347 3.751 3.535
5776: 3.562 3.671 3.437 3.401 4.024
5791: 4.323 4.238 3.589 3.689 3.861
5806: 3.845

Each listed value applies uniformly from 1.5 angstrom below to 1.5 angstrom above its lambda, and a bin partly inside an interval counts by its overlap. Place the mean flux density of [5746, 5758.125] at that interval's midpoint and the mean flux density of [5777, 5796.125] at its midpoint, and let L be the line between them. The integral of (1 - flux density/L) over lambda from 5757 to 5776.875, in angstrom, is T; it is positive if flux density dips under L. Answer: 0.54 angstrom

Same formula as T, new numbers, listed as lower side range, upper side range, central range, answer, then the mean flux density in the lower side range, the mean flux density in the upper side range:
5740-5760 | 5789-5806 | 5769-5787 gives 1.43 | 3.79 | 3.93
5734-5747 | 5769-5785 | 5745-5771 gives -0.21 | 3.84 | 3.57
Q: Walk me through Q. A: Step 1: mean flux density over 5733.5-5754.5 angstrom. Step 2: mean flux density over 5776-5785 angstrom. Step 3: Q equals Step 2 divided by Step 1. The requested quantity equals 0.9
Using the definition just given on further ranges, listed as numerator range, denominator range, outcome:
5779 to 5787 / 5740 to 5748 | 0.89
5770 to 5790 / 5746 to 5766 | 0.99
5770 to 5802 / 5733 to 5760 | 0.99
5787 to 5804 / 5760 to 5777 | 1.07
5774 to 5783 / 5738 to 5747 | 0.92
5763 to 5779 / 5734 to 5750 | 0.99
